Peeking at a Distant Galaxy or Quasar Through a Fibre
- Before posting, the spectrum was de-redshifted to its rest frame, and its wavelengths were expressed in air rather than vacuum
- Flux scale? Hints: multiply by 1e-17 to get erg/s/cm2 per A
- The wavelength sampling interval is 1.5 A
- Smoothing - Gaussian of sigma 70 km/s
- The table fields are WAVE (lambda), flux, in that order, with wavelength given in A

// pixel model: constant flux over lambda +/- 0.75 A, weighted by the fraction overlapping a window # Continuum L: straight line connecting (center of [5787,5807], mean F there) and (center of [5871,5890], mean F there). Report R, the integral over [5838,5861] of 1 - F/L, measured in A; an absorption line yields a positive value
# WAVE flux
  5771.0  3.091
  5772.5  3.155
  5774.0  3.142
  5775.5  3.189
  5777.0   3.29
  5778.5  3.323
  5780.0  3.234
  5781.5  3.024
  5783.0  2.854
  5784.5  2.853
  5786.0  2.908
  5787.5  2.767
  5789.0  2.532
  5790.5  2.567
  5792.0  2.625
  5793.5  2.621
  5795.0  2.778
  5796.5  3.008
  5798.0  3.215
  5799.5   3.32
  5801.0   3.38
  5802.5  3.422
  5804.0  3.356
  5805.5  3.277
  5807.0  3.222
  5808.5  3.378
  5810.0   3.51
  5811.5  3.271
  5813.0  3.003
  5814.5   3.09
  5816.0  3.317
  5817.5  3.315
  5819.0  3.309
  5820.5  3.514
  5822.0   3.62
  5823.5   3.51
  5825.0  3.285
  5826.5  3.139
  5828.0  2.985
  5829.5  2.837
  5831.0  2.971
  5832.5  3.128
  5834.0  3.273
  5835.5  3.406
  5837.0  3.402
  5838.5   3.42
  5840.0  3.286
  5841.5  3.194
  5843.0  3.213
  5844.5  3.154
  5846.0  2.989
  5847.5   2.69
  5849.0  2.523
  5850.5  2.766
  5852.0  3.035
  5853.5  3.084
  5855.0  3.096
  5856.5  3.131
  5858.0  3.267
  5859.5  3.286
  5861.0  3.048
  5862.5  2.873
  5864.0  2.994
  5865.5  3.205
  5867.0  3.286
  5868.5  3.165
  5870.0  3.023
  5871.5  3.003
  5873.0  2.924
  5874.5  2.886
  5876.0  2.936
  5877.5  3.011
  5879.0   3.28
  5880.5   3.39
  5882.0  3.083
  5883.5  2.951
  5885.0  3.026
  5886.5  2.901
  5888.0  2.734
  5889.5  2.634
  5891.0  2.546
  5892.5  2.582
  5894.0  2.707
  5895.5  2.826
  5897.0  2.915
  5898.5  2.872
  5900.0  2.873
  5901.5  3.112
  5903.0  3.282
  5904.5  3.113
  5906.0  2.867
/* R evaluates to -0.6 A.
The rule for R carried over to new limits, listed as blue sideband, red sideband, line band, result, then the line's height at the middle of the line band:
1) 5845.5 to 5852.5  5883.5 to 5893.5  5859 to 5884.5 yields -2.9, 2.77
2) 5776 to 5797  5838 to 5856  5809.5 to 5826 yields -2.1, 2.96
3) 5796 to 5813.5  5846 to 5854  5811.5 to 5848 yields -2.2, 3.03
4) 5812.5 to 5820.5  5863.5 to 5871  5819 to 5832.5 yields 0.0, 3.22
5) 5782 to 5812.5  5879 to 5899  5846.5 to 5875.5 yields -0.9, 2.93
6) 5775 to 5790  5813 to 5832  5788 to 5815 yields 0.2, 3.1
